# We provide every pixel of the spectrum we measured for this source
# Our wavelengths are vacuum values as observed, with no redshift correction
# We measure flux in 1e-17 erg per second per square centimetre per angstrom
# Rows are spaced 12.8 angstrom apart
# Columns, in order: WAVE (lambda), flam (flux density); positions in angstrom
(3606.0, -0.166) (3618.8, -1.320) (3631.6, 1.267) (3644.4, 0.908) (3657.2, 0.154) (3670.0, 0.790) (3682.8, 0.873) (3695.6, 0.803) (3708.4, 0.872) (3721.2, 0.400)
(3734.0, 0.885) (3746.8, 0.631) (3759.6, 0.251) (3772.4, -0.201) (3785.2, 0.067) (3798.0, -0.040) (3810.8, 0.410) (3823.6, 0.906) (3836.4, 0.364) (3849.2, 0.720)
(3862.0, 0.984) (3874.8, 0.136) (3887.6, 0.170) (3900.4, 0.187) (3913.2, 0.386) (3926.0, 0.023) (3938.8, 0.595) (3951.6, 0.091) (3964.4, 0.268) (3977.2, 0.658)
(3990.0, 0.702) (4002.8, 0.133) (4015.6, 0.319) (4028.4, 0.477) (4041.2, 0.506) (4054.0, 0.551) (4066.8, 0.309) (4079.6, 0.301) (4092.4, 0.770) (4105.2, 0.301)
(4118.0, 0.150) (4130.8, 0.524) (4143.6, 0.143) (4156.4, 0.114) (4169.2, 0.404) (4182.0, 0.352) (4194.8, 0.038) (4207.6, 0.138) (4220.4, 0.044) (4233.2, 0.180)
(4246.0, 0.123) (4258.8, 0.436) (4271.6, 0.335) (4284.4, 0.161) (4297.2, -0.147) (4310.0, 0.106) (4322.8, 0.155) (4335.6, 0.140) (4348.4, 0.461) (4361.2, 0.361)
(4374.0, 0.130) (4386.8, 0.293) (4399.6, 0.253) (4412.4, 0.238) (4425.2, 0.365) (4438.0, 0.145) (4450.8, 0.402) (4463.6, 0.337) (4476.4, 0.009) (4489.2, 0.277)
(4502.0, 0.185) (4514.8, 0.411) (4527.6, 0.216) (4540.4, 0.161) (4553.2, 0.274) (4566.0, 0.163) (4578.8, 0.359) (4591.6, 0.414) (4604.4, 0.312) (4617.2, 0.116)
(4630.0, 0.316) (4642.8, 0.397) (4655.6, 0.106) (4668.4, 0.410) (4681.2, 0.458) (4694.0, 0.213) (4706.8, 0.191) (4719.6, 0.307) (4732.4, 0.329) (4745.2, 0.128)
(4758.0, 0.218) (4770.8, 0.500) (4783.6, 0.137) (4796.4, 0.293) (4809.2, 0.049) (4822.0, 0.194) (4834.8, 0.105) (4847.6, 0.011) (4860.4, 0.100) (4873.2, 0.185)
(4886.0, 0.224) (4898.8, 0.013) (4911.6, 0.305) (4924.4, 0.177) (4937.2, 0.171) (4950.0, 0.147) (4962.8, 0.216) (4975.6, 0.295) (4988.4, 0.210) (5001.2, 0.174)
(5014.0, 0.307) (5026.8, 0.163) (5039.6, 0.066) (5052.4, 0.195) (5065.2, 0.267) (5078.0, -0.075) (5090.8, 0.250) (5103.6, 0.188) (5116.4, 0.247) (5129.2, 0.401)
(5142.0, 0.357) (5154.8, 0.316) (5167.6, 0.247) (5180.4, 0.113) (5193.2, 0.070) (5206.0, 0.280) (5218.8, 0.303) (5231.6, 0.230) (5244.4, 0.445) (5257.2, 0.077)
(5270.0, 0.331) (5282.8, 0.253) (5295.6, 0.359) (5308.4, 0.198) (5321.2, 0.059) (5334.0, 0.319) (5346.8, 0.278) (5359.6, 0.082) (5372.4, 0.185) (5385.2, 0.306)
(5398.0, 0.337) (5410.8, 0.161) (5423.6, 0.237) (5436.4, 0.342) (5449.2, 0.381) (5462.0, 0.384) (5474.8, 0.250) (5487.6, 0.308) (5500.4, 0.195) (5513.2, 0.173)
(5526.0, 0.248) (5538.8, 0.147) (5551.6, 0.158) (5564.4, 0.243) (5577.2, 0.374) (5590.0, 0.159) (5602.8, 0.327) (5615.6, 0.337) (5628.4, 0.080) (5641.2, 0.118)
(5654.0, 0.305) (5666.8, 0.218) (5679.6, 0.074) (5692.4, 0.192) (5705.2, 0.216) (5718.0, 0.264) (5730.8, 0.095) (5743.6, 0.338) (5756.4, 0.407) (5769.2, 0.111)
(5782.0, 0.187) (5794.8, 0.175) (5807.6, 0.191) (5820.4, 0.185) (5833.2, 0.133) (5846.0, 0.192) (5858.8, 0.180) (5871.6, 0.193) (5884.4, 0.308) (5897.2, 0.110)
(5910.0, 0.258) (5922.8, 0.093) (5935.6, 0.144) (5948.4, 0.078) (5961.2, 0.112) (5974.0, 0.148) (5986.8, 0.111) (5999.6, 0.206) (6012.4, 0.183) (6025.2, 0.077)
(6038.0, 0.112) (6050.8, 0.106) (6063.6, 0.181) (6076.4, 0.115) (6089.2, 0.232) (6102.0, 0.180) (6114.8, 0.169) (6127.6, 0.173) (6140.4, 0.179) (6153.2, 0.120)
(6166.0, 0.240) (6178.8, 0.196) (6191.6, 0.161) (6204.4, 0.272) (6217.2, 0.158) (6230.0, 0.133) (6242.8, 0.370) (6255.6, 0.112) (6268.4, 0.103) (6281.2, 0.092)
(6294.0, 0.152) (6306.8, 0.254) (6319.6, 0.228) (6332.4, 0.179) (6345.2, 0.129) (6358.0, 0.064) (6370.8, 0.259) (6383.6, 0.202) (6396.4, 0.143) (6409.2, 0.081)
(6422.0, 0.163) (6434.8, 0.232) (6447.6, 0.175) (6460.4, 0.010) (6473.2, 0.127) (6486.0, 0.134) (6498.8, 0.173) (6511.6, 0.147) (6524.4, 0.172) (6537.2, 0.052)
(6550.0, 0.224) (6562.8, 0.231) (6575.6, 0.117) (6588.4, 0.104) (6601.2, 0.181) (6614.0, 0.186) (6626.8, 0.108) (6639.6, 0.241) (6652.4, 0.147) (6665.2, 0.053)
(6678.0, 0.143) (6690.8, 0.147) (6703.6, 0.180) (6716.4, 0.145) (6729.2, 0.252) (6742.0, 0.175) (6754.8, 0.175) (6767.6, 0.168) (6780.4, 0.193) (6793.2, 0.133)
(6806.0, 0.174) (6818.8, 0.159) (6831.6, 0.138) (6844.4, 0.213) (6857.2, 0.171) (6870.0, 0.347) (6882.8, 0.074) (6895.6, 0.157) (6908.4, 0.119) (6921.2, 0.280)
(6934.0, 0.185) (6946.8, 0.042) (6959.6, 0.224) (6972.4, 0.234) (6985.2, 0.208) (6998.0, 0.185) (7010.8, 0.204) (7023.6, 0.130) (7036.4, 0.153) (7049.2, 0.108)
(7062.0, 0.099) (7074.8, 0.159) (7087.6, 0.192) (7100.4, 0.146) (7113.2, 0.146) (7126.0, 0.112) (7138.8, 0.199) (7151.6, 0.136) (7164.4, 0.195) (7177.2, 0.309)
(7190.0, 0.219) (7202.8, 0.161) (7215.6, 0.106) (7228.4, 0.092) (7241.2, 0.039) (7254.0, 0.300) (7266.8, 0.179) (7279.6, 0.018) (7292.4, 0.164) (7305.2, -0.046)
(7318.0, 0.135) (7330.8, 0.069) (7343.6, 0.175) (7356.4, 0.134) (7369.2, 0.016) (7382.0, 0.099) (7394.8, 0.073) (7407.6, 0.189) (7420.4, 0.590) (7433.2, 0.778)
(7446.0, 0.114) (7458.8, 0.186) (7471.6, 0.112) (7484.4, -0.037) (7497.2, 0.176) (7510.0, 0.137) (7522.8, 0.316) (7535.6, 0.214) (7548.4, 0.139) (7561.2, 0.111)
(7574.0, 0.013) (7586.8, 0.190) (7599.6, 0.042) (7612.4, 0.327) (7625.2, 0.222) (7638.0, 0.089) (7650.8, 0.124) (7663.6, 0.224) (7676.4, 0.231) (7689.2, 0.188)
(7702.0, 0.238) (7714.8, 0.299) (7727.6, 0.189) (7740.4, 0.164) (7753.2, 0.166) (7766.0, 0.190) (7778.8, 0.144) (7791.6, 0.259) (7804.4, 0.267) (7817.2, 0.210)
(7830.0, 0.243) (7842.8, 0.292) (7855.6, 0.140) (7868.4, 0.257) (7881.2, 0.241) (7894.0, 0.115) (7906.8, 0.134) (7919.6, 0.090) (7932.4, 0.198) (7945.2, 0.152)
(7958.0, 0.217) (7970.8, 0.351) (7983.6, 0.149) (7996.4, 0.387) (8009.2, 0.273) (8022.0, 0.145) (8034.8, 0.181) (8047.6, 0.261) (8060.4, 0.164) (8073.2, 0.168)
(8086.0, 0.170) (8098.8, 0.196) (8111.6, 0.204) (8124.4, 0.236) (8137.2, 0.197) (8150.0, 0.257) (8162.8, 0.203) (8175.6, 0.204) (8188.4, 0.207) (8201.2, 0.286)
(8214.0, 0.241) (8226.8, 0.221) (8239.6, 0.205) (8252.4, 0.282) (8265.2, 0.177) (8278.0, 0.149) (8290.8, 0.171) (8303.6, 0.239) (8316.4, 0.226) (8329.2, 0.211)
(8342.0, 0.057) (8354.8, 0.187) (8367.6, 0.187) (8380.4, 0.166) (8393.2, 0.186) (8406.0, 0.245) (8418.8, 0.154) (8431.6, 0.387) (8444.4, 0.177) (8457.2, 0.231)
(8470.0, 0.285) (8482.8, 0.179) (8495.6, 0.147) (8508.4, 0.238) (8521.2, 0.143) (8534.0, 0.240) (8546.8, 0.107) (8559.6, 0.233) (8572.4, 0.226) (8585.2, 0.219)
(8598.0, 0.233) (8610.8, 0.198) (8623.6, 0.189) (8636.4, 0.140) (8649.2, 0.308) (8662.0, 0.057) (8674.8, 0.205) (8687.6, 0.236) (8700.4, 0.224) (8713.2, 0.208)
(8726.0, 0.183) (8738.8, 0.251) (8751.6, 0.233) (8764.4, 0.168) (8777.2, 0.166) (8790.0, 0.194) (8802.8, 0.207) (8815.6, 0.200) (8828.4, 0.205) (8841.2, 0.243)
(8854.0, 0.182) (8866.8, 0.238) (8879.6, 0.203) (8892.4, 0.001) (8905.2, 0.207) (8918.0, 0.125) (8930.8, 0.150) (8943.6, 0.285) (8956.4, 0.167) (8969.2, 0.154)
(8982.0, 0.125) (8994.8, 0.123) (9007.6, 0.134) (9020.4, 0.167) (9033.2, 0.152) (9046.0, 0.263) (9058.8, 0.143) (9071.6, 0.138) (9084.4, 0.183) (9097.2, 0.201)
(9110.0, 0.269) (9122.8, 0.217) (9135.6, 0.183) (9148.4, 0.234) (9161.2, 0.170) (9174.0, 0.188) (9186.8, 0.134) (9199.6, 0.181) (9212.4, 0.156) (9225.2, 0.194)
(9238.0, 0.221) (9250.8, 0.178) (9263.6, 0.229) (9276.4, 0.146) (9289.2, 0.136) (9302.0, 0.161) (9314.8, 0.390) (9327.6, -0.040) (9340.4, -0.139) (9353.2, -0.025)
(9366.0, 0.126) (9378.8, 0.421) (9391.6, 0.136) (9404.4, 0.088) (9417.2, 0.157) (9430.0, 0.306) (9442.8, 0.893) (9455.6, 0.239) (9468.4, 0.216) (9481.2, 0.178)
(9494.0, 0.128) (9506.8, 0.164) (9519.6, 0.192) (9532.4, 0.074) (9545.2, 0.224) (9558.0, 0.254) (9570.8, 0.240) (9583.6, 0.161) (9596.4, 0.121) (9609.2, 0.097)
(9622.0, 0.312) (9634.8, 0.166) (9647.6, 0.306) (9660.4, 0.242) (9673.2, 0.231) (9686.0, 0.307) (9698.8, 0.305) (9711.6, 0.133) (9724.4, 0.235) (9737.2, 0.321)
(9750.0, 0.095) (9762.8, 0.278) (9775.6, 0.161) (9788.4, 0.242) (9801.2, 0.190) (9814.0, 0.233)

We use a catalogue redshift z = 0.99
